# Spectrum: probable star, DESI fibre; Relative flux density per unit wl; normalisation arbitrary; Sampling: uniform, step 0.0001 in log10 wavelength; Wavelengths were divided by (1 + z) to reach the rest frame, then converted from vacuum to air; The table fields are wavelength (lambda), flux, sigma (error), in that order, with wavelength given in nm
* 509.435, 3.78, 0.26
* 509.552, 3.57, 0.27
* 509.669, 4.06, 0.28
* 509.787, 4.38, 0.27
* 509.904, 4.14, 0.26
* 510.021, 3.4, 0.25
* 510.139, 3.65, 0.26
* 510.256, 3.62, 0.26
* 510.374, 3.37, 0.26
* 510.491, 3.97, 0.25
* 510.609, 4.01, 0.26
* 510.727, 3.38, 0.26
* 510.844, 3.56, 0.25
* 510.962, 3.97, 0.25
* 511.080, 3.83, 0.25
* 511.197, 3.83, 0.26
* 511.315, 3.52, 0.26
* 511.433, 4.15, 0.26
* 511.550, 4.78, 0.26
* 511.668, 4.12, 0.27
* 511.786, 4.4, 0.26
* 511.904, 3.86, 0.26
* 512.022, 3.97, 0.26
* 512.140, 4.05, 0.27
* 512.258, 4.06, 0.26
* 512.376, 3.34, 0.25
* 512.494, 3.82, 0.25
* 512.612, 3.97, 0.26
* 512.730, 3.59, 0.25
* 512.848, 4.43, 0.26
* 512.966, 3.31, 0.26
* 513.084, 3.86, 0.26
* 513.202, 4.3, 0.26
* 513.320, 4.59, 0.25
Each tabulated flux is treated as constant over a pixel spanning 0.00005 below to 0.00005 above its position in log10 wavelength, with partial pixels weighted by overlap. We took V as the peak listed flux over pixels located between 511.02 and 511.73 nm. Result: 4.78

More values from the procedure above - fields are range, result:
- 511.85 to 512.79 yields 4.06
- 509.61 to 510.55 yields 4.38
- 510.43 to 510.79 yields 4.01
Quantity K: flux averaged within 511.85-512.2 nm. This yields 3.96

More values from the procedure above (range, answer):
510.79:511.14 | 3.79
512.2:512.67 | 3.8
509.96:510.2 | 3.54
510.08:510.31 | 3.64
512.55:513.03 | 3.83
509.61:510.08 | 4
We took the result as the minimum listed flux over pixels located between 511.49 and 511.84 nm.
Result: 4.12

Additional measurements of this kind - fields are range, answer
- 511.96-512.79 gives 3.34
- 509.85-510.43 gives 3.37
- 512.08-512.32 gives 4.05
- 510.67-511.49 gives 3.38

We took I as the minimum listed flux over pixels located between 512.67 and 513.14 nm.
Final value 3.31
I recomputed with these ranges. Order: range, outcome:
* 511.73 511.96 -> 3.86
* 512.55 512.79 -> 3.59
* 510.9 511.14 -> 3.83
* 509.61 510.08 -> 3.4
